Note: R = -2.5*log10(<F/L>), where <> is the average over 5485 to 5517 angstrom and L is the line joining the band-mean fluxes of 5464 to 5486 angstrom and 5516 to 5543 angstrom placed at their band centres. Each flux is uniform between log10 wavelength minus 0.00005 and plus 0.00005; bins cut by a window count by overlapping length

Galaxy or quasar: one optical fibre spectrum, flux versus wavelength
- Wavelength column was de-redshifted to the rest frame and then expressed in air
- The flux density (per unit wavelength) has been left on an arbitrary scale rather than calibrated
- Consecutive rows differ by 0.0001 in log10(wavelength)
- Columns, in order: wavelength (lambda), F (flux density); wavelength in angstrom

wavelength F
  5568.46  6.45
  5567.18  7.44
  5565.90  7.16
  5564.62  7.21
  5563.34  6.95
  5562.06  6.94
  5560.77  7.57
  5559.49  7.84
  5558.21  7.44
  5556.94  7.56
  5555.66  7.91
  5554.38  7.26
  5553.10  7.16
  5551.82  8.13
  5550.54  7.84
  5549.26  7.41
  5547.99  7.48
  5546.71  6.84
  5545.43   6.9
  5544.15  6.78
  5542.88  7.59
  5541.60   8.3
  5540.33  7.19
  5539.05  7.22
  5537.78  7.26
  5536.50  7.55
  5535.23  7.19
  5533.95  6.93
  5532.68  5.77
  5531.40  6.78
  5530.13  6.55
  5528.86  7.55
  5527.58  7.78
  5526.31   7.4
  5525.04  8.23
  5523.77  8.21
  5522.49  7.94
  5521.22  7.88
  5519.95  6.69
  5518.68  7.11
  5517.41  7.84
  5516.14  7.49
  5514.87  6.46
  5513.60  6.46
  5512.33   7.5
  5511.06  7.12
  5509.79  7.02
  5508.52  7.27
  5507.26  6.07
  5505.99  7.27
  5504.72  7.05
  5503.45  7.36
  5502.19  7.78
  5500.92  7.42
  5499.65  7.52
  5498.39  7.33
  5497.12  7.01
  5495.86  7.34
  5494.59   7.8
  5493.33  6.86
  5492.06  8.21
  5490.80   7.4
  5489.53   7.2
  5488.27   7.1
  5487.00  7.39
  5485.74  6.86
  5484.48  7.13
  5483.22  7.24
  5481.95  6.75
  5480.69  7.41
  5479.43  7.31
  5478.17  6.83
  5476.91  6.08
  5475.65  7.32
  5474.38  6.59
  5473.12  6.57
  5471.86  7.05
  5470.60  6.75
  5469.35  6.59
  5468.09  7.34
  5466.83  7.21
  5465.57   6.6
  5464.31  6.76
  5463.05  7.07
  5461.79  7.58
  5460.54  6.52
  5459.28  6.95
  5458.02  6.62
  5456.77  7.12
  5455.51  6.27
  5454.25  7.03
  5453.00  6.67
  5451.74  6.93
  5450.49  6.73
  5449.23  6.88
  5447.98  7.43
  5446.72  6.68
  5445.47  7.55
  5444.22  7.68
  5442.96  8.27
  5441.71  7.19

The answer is -0.01 mag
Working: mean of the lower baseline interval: 6.91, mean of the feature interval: 7.22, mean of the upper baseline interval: 7.38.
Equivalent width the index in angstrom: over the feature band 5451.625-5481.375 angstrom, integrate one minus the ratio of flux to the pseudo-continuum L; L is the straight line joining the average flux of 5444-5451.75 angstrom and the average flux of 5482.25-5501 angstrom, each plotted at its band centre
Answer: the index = 1.3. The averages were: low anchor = 7.12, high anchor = 7.31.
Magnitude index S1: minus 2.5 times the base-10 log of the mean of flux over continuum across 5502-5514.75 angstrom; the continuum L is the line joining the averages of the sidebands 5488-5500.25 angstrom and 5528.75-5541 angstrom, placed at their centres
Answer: 0.03 mag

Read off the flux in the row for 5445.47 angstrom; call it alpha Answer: 7.55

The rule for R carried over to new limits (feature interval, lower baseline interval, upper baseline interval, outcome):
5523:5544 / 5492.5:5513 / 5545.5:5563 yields 0.006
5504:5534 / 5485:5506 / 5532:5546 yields 0.008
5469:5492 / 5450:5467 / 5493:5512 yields 0.004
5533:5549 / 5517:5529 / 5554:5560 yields 0.058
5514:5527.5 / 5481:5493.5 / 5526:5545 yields -0.048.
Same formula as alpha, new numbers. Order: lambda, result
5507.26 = 6.07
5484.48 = 7.13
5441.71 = 7.19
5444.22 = 7.68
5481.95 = 6.75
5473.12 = 6.57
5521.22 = 7.88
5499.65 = 7.52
